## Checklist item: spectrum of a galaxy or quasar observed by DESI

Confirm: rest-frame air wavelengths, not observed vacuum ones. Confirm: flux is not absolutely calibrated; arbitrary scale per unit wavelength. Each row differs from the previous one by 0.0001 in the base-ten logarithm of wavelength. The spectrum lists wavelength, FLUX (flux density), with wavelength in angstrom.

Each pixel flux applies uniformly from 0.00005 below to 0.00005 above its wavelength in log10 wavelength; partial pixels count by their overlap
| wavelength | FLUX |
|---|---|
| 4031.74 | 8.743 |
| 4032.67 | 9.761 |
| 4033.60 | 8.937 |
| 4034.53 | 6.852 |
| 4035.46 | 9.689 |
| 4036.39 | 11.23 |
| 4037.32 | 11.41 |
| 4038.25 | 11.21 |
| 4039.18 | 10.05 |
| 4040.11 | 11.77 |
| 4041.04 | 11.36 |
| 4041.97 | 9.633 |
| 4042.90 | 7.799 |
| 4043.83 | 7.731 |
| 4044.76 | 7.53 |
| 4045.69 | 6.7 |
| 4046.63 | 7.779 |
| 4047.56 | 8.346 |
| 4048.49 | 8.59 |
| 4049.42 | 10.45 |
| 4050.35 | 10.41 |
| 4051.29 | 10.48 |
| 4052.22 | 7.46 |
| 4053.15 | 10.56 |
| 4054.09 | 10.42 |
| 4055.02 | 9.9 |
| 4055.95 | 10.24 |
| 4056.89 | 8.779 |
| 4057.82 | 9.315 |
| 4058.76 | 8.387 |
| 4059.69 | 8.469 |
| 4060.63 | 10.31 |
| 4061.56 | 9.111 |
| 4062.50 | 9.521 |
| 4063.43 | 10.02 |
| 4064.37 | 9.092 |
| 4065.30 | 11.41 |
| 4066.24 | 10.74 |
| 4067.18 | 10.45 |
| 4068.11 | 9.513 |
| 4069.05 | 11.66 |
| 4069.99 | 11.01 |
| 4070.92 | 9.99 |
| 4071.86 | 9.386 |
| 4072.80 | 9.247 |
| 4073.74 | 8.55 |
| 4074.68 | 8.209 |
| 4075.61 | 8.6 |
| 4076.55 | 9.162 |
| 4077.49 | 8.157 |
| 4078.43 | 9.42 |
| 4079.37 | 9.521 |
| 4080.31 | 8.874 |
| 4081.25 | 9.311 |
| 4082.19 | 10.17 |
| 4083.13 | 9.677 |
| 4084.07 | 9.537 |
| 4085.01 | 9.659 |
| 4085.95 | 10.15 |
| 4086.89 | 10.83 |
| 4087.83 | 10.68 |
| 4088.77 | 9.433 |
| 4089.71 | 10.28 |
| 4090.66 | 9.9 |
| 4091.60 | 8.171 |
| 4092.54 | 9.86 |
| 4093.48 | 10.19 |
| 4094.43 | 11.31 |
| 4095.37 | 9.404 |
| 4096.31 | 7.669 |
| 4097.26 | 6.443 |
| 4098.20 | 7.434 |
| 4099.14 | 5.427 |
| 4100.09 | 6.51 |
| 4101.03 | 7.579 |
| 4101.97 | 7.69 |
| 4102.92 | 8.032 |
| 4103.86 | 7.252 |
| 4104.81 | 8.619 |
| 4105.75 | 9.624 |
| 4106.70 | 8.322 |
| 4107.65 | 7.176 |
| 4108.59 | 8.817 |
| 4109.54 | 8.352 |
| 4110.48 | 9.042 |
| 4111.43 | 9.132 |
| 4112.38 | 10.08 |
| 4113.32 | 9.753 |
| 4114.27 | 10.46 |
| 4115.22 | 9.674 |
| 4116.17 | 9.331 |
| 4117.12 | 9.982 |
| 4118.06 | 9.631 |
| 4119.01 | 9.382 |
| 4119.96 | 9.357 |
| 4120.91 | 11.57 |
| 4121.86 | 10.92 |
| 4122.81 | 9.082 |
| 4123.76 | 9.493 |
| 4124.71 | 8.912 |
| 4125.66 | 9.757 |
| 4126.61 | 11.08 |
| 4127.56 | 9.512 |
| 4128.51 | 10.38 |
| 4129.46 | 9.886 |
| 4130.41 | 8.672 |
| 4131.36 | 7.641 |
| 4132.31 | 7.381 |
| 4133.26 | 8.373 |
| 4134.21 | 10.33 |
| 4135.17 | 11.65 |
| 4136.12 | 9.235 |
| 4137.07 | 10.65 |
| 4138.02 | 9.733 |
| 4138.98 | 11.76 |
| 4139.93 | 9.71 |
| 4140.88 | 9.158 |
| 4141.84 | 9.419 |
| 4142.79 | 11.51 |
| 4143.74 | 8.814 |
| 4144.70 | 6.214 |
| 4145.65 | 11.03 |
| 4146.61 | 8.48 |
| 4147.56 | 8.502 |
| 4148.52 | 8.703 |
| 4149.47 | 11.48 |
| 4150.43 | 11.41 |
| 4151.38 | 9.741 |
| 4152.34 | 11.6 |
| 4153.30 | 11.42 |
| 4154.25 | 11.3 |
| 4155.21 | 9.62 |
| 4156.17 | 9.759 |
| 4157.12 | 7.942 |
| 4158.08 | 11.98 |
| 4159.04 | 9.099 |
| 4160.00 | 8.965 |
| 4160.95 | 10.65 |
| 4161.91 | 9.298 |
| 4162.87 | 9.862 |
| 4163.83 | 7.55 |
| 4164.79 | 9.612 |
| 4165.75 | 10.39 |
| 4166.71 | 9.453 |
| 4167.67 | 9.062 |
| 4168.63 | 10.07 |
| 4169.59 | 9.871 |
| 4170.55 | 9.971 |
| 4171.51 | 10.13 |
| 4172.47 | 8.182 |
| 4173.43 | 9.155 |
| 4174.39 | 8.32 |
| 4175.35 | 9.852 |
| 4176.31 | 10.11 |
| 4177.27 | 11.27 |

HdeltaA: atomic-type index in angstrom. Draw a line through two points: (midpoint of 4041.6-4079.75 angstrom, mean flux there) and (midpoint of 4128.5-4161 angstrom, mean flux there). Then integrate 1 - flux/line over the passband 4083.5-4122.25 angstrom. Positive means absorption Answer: 1.8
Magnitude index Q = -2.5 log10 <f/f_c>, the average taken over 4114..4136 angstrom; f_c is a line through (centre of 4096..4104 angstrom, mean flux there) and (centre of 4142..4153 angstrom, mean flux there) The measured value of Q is -0.14 mag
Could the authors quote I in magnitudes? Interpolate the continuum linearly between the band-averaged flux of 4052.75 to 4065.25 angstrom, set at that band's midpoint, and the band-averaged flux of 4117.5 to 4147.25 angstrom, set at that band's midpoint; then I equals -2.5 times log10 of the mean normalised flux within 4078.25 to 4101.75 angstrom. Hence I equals 0.062 mag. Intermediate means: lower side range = 9.61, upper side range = 9.63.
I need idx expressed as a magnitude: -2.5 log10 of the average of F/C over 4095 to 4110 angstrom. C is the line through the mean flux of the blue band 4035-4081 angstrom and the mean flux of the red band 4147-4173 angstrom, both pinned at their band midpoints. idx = 0.24 mag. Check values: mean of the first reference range 9.54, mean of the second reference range 9.83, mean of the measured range 7.76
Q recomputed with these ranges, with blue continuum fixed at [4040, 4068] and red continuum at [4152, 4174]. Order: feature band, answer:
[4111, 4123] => -0.032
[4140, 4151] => 0.019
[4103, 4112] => 0.132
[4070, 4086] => 0.021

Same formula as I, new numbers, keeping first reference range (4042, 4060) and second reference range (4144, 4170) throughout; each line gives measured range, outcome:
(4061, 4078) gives -0.068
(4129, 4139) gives 0.010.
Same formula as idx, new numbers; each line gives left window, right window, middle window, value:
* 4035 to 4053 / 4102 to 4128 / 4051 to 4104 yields 0.014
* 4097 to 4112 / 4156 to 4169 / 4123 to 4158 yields -0.098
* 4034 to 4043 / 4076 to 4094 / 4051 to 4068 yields 0.026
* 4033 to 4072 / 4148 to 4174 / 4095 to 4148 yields 0.078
